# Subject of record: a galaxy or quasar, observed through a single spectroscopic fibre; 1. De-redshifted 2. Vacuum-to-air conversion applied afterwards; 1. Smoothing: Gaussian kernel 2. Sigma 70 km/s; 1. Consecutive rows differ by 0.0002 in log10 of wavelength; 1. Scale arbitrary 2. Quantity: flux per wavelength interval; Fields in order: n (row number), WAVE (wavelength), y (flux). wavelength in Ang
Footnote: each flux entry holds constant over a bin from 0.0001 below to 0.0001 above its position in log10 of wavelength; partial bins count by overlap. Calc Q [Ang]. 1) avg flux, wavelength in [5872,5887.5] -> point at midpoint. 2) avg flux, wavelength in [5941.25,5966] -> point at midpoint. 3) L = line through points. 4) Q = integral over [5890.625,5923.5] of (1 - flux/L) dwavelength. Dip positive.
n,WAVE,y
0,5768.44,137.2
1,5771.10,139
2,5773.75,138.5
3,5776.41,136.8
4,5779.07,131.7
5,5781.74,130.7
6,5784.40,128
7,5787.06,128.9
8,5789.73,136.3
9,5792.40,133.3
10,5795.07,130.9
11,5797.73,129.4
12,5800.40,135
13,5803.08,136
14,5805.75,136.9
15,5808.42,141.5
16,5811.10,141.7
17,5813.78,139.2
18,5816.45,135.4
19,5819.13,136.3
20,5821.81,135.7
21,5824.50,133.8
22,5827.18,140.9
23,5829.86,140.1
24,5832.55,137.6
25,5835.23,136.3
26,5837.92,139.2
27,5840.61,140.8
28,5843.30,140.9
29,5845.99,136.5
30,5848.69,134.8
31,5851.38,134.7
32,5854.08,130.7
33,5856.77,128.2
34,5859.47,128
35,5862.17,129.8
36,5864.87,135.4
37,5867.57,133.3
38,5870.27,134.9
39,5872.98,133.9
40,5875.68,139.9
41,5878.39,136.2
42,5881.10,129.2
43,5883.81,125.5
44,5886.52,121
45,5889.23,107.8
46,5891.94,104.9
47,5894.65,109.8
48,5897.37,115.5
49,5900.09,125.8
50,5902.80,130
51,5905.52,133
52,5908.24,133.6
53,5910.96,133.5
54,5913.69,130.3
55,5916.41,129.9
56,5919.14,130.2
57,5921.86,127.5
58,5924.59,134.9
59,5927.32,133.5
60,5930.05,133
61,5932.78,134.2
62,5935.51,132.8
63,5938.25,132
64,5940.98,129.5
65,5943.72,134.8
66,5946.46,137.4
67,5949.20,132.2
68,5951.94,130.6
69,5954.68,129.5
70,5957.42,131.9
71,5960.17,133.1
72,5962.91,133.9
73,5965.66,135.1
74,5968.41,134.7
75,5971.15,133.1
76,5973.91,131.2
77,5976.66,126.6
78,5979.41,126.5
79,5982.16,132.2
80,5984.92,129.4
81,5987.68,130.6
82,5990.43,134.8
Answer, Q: 1.6 Ang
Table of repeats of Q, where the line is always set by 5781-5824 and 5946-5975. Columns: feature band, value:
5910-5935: 0.3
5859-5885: 0.2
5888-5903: 2.1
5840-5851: -0.3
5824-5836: -0.3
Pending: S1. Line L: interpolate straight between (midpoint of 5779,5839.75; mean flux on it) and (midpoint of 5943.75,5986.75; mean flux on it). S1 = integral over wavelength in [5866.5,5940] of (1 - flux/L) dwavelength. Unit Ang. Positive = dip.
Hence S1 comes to 2.74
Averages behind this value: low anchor 136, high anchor 132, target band 128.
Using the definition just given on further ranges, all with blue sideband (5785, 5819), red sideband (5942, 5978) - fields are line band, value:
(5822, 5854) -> -0.7 Ang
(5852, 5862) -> 0.4 Ang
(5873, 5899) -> 2.3 Ang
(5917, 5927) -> 0.2 Ang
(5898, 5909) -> 0.3 Ang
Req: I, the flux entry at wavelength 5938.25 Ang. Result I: 132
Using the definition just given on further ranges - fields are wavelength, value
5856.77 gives 128.2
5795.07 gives 130.9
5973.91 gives 131.2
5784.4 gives 128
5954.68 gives 129.5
